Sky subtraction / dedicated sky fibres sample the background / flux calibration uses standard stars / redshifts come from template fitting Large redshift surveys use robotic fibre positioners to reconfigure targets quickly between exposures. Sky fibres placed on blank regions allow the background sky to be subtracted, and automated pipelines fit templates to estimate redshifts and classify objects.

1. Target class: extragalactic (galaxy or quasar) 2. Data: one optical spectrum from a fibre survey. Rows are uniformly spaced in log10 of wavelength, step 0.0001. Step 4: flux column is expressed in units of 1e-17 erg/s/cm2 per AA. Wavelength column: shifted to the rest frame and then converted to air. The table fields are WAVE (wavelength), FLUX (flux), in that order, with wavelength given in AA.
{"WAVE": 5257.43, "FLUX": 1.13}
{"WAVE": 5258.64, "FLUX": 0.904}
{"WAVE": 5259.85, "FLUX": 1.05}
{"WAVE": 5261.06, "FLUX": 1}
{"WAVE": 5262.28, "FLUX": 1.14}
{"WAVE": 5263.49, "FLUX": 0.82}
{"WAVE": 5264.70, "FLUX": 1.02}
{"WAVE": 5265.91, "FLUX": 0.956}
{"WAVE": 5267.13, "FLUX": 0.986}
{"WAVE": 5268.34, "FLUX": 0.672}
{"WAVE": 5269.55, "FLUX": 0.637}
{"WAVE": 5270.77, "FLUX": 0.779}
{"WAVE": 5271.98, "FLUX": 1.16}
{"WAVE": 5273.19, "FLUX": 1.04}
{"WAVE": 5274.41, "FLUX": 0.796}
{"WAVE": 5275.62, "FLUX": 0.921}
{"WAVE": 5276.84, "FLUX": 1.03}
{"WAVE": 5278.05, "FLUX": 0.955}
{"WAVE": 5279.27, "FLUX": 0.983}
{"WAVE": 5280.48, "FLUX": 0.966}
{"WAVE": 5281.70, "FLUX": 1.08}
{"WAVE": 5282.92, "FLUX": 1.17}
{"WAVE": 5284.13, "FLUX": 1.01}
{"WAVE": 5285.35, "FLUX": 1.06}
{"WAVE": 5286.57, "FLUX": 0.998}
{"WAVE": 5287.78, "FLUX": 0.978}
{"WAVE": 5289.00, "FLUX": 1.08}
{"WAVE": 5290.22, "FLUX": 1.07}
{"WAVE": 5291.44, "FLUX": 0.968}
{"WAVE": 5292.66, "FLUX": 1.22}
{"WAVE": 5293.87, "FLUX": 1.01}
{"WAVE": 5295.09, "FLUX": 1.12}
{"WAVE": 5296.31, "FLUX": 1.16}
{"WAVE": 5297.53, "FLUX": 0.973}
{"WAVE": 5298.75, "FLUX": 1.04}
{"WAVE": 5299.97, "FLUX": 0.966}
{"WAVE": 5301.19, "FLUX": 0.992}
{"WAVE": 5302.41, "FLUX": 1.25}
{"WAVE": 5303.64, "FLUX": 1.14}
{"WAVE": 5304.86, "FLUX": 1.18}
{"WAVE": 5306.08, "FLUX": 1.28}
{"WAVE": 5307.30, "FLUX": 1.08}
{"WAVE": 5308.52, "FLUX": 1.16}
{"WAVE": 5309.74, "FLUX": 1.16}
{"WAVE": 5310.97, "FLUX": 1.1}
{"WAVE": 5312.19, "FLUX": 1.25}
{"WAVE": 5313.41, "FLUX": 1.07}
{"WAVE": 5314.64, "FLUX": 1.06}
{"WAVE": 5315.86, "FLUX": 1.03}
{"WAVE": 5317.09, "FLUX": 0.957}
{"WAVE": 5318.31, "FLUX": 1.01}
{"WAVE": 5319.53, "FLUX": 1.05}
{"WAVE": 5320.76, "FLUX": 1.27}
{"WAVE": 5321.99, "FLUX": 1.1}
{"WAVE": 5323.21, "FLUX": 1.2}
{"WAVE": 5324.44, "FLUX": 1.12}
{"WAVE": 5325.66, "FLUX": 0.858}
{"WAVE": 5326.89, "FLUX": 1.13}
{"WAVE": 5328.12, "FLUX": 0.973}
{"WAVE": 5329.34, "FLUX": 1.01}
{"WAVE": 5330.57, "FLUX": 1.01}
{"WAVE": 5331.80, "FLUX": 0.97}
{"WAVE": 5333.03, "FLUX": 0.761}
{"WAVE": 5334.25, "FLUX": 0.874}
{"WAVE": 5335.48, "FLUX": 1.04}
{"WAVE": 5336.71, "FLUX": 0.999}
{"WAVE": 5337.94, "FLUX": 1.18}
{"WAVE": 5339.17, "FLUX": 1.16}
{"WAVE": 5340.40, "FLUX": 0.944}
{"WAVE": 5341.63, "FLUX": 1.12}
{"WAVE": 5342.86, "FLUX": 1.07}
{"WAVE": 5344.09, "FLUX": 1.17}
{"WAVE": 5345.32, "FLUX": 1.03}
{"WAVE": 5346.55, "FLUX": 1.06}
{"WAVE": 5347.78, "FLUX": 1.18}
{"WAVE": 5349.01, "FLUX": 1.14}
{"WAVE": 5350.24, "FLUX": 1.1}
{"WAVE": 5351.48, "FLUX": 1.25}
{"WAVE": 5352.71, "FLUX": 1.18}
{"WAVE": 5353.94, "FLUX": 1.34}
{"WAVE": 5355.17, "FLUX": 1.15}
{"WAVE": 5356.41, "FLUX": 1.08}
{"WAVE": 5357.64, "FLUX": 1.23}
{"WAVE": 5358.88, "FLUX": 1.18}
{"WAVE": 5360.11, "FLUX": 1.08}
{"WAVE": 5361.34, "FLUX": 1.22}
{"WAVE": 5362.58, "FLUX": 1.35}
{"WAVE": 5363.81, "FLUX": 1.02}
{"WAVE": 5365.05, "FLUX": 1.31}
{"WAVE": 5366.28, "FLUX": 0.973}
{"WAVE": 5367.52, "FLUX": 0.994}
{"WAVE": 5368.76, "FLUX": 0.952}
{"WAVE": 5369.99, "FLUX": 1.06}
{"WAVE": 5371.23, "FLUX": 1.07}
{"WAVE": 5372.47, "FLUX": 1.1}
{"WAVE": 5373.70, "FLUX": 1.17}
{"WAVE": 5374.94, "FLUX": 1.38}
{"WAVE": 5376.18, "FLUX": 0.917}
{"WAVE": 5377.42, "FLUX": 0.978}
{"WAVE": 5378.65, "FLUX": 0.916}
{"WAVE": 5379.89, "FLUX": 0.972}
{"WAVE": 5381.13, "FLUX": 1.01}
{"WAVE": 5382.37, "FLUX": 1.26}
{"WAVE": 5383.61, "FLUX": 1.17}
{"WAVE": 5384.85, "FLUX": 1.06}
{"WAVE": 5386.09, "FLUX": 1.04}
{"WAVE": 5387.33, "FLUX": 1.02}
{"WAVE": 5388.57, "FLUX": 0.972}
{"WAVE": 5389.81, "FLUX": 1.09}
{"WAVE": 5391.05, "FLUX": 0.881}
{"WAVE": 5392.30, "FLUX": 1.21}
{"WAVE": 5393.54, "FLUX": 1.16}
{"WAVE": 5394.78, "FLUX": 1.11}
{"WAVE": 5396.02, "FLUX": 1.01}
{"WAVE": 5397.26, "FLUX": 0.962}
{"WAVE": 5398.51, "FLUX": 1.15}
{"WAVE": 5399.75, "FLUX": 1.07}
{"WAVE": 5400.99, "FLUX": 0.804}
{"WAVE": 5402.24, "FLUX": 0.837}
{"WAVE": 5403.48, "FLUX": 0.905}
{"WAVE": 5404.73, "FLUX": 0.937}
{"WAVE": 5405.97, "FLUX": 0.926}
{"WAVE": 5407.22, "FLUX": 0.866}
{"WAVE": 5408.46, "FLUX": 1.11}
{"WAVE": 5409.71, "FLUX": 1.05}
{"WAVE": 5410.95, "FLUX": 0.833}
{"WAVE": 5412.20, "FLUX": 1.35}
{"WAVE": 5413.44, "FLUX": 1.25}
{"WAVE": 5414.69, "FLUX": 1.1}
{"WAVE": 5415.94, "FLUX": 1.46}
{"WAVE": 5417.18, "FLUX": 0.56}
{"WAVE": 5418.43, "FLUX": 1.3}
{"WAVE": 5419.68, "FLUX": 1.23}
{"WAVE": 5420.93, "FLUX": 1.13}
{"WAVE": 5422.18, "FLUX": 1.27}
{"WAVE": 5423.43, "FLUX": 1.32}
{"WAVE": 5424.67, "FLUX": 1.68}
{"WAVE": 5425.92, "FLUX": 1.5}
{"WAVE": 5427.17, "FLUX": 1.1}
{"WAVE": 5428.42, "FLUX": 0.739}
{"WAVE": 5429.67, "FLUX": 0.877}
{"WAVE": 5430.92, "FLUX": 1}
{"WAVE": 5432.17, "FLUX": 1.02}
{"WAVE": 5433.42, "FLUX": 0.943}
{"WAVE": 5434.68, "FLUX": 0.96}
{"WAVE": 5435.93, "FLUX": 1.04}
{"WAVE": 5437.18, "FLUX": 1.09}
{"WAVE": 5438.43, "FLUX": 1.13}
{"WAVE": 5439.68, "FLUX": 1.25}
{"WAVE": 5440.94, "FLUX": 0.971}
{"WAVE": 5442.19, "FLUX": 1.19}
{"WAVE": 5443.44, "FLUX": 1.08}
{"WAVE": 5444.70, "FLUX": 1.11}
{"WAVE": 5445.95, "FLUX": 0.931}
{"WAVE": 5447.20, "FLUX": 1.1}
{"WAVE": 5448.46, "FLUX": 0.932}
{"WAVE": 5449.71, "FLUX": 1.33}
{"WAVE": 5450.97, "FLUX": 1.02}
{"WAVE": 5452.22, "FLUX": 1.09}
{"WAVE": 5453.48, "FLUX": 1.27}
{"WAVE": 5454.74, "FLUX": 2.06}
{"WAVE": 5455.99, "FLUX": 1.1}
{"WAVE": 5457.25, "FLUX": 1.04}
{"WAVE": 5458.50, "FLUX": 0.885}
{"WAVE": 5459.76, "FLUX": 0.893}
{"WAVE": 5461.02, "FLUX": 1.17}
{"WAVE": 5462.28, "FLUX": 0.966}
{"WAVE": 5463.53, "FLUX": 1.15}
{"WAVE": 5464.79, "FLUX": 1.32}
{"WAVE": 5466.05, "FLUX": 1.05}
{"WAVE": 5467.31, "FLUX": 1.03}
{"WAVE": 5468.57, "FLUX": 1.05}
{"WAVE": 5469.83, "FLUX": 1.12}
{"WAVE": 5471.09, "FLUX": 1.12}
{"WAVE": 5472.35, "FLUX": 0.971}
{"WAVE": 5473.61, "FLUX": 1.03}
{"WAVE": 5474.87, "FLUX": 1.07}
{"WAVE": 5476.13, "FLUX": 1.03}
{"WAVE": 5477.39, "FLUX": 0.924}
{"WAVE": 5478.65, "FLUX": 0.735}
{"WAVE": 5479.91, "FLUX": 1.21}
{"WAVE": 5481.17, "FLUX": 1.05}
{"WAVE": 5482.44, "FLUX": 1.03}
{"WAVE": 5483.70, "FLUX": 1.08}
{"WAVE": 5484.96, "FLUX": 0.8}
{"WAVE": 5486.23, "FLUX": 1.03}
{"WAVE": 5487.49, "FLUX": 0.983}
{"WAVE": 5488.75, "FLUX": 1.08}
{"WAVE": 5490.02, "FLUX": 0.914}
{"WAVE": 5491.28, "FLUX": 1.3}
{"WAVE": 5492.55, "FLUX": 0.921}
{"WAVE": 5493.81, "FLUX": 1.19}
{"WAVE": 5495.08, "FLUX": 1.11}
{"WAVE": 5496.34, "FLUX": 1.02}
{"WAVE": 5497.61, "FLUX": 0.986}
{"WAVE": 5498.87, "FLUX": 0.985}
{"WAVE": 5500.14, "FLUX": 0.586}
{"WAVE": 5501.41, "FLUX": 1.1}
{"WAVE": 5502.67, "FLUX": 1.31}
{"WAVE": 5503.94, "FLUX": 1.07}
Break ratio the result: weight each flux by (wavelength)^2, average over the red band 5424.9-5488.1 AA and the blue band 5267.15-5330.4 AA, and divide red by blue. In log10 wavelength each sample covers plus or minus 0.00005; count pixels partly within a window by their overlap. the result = 1.09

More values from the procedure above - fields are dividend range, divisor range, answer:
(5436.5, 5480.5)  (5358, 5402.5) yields 1.05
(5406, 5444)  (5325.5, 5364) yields 1.05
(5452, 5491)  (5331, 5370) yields 1.02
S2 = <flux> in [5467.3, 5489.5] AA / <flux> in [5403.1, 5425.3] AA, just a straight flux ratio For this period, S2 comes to 0.90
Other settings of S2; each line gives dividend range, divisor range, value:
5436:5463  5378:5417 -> 1.08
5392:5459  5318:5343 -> 1.06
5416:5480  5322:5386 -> 1.01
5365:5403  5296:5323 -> 0.95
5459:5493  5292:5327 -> 0.94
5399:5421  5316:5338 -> 1.01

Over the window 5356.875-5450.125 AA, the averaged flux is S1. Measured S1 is 1.08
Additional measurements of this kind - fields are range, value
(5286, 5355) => 1.08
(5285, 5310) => 1.09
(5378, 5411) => 1.02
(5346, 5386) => 1.12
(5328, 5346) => 1.02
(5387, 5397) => 1.05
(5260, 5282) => 0.941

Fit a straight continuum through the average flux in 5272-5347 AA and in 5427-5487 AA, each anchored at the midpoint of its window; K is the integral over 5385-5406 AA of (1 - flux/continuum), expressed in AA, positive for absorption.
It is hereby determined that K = 1.0 AA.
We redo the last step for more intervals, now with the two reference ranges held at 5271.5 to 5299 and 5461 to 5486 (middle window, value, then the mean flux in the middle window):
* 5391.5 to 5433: -1.8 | 1.08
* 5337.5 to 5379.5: -3.3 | 1.12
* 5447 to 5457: -1.9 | 1.24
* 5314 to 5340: 0.0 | 1.04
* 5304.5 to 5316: -1.2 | 1.14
